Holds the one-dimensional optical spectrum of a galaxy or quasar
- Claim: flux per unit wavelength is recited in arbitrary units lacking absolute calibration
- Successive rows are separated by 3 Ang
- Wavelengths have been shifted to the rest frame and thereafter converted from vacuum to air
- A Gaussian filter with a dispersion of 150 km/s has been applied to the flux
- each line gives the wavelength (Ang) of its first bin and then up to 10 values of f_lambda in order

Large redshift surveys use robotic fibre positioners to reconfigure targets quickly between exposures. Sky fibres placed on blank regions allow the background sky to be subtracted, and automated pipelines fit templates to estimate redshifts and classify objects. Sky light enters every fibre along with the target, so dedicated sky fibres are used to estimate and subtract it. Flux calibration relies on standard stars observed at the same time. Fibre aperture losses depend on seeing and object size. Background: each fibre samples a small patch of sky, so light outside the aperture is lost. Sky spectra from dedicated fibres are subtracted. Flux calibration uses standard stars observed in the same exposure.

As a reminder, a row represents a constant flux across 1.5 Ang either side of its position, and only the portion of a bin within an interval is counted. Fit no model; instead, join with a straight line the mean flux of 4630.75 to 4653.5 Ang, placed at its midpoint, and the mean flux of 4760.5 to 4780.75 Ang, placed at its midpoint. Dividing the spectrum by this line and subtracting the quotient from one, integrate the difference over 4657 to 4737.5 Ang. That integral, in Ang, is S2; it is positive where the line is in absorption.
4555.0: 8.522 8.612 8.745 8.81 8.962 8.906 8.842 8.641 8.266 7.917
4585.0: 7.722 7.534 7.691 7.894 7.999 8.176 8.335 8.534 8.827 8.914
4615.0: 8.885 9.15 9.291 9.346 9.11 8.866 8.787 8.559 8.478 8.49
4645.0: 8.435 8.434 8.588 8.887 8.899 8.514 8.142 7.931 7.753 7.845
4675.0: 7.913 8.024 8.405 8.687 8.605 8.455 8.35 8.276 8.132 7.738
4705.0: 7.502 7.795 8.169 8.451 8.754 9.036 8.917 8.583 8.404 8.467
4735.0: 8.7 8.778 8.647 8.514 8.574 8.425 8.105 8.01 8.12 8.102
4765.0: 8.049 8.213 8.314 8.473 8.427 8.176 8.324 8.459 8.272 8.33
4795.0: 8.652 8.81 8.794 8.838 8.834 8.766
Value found 1.2 Ang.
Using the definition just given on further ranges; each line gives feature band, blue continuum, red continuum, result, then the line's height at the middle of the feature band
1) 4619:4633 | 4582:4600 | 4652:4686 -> -1.90 Ang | 8.02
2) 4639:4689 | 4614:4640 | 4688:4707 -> 0.83 Ang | 8.5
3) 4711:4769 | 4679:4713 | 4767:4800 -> -1.10 Ang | 8.3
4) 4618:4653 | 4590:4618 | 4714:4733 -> -1.22 Ang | 8.49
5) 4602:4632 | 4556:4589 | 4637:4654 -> -1.53 Ang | 8.5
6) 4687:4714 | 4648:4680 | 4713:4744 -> 1.23 Ang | 8.49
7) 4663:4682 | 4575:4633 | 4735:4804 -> 1.06 Ang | 8.45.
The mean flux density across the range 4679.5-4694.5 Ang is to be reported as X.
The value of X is 8.5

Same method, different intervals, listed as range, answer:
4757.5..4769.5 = 8.12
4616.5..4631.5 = 9.15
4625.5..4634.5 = 8.92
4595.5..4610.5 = 8.37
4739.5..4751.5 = 8.54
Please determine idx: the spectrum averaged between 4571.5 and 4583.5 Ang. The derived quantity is 8.42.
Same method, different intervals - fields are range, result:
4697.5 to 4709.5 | 7.79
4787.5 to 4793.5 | 8.3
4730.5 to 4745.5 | 8.62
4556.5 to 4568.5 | 8.78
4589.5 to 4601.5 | 7.94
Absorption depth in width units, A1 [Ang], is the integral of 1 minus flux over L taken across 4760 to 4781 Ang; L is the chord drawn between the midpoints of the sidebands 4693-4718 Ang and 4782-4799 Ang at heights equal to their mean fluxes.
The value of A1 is 0.34 Ang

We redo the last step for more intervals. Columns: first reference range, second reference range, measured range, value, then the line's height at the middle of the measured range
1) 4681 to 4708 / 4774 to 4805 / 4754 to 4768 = 0.54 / 8.41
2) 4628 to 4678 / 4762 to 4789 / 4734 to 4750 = -0.57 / 8.32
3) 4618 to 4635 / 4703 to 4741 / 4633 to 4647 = 0.72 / 8.98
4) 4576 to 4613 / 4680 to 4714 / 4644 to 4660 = -0.90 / 8.18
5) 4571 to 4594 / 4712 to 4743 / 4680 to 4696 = 0.05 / 8.51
